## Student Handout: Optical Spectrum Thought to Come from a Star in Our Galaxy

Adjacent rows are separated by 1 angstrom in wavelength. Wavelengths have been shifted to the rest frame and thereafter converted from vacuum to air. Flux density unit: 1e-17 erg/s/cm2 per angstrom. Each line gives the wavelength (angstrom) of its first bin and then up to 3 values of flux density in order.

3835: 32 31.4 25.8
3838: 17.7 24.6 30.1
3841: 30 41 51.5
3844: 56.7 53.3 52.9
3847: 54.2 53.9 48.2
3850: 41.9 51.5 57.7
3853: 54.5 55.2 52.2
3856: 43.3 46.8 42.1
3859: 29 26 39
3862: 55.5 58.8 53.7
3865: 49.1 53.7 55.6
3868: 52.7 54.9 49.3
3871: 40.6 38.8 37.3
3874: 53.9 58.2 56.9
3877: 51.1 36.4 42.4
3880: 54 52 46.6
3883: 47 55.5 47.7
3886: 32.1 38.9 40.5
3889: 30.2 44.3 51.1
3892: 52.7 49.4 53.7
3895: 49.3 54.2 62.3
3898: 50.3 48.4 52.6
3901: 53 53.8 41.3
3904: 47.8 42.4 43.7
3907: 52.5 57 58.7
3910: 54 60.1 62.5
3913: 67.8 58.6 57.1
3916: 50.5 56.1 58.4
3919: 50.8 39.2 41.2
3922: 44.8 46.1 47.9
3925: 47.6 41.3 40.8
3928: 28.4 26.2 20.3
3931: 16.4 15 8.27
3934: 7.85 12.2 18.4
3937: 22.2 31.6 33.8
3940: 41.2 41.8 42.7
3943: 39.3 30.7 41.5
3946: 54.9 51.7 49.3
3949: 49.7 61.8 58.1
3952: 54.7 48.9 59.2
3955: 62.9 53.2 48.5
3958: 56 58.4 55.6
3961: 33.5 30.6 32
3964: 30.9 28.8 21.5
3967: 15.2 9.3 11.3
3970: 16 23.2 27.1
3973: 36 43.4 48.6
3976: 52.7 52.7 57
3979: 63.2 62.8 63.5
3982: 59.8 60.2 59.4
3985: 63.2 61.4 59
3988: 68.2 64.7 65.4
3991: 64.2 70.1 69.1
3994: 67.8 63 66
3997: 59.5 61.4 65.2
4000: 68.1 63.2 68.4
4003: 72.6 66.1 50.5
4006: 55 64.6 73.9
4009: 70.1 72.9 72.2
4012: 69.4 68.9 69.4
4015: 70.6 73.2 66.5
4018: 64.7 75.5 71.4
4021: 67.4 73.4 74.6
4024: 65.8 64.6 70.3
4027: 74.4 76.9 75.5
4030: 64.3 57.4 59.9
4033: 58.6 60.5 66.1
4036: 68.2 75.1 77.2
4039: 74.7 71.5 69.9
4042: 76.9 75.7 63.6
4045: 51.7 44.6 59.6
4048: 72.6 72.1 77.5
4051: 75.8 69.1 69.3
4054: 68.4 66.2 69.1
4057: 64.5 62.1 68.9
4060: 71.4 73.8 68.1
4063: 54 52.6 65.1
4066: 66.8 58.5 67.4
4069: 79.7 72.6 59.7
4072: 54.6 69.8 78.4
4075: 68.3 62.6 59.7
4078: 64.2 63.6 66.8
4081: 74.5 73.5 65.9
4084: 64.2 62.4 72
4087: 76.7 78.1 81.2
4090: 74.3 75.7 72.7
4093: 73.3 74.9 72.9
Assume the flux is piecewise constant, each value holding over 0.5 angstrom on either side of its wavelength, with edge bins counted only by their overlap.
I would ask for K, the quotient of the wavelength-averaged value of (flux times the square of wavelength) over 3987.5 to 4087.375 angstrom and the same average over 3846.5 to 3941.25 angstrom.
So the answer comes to 1.60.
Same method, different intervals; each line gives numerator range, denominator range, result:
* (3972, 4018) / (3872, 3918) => 1.31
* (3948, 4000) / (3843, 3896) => 1.11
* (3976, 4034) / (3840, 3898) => 1.47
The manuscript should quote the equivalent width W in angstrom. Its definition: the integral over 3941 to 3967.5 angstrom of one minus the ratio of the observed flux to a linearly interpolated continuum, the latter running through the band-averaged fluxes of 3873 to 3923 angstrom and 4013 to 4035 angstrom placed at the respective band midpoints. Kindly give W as 6.0 angstrom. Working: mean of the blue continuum 50.1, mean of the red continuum 68.3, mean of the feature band 44.9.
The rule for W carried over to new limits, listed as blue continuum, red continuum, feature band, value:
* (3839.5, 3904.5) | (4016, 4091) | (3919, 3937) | 8.0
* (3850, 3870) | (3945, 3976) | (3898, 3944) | 2.7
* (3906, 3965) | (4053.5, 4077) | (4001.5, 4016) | -3.0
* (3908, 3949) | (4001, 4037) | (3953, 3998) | 4.7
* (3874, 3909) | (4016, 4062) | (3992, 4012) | -0.8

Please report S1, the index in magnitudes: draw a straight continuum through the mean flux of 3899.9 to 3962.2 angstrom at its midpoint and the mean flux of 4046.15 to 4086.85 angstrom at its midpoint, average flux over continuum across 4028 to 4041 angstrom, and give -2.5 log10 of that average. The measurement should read -0.10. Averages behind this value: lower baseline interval 44.3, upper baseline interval 67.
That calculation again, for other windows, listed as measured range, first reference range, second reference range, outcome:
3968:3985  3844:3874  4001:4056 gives 0.343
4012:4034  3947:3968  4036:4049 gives -0.100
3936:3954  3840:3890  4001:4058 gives 0.290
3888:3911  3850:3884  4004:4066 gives 0.042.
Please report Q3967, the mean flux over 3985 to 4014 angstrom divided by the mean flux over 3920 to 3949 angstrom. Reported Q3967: 1.93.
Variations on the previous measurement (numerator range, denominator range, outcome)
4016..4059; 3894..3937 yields 1.56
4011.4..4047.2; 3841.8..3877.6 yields 1.38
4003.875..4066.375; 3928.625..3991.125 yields 1.61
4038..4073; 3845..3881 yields 1.37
